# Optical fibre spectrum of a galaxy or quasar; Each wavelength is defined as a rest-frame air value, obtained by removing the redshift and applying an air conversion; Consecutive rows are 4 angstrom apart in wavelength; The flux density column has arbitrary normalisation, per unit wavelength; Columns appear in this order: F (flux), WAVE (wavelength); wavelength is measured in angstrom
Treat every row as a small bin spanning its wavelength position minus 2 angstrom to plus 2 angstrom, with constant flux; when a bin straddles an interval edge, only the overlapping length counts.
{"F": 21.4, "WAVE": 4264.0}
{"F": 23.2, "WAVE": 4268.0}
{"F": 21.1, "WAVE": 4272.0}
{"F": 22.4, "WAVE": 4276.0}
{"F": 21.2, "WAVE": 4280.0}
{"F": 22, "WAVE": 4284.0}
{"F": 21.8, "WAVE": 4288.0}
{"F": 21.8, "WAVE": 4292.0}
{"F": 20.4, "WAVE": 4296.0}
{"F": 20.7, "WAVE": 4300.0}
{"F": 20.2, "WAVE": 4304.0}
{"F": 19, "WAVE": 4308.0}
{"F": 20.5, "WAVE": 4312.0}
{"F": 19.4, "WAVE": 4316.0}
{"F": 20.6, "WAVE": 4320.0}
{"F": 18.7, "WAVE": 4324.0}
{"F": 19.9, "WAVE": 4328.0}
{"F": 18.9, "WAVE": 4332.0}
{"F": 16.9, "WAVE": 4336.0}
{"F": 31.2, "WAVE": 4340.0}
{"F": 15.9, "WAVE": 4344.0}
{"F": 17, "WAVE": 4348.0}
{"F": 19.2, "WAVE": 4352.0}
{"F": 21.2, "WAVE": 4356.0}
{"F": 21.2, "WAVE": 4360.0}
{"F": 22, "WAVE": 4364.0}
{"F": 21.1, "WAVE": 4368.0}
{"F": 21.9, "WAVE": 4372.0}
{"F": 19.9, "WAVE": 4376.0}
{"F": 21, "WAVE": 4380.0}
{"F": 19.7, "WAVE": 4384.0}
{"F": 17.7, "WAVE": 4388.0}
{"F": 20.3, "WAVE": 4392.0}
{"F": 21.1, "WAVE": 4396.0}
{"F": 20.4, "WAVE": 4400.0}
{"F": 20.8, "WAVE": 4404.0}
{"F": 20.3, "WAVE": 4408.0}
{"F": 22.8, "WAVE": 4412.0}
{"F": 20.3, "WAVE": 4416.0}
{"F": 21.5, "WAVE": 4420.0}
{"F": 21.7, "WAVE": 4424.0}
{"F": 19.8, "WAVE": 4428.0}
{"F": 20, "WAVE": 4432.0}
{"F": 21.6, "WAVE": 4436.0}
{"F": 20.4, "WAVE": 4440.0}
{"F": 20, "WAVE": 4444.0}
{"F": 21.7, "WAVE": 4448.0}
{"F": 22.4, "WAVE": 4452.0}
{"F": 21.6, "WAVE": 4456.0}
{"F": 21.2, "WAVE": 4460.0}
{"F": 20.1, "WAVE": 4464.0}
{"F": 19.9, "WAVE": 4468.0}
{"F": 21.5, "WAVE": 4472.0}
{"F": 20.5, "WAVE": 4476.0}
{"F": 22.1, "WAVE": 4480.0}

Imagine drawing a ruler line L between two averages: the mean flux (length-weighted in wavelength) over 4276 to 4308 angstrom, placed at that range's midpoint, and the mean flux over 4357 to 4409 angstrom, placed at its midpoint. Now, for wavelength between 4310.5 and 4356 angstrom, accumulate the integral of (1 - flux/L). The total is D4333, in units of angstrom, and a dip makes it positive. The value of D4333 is 2.1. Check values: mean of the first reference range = 21.1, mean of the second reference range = 20.6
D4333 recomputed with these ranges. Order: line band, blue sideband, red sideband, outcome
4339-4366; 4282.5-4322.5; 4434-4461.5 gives 0.13 angstrom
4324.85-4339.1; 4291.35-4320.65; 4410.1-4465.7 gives 0.60 angstrom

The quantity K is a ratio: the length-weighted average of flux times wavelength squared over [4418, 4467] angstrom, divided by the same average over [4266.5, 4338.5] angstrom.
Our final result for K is 1.09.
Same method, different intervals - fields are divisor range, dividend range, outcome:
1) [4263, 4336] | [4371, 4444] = 1.05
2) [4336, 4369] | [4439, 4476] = 1.06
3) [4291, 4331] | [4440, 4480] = 1.12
